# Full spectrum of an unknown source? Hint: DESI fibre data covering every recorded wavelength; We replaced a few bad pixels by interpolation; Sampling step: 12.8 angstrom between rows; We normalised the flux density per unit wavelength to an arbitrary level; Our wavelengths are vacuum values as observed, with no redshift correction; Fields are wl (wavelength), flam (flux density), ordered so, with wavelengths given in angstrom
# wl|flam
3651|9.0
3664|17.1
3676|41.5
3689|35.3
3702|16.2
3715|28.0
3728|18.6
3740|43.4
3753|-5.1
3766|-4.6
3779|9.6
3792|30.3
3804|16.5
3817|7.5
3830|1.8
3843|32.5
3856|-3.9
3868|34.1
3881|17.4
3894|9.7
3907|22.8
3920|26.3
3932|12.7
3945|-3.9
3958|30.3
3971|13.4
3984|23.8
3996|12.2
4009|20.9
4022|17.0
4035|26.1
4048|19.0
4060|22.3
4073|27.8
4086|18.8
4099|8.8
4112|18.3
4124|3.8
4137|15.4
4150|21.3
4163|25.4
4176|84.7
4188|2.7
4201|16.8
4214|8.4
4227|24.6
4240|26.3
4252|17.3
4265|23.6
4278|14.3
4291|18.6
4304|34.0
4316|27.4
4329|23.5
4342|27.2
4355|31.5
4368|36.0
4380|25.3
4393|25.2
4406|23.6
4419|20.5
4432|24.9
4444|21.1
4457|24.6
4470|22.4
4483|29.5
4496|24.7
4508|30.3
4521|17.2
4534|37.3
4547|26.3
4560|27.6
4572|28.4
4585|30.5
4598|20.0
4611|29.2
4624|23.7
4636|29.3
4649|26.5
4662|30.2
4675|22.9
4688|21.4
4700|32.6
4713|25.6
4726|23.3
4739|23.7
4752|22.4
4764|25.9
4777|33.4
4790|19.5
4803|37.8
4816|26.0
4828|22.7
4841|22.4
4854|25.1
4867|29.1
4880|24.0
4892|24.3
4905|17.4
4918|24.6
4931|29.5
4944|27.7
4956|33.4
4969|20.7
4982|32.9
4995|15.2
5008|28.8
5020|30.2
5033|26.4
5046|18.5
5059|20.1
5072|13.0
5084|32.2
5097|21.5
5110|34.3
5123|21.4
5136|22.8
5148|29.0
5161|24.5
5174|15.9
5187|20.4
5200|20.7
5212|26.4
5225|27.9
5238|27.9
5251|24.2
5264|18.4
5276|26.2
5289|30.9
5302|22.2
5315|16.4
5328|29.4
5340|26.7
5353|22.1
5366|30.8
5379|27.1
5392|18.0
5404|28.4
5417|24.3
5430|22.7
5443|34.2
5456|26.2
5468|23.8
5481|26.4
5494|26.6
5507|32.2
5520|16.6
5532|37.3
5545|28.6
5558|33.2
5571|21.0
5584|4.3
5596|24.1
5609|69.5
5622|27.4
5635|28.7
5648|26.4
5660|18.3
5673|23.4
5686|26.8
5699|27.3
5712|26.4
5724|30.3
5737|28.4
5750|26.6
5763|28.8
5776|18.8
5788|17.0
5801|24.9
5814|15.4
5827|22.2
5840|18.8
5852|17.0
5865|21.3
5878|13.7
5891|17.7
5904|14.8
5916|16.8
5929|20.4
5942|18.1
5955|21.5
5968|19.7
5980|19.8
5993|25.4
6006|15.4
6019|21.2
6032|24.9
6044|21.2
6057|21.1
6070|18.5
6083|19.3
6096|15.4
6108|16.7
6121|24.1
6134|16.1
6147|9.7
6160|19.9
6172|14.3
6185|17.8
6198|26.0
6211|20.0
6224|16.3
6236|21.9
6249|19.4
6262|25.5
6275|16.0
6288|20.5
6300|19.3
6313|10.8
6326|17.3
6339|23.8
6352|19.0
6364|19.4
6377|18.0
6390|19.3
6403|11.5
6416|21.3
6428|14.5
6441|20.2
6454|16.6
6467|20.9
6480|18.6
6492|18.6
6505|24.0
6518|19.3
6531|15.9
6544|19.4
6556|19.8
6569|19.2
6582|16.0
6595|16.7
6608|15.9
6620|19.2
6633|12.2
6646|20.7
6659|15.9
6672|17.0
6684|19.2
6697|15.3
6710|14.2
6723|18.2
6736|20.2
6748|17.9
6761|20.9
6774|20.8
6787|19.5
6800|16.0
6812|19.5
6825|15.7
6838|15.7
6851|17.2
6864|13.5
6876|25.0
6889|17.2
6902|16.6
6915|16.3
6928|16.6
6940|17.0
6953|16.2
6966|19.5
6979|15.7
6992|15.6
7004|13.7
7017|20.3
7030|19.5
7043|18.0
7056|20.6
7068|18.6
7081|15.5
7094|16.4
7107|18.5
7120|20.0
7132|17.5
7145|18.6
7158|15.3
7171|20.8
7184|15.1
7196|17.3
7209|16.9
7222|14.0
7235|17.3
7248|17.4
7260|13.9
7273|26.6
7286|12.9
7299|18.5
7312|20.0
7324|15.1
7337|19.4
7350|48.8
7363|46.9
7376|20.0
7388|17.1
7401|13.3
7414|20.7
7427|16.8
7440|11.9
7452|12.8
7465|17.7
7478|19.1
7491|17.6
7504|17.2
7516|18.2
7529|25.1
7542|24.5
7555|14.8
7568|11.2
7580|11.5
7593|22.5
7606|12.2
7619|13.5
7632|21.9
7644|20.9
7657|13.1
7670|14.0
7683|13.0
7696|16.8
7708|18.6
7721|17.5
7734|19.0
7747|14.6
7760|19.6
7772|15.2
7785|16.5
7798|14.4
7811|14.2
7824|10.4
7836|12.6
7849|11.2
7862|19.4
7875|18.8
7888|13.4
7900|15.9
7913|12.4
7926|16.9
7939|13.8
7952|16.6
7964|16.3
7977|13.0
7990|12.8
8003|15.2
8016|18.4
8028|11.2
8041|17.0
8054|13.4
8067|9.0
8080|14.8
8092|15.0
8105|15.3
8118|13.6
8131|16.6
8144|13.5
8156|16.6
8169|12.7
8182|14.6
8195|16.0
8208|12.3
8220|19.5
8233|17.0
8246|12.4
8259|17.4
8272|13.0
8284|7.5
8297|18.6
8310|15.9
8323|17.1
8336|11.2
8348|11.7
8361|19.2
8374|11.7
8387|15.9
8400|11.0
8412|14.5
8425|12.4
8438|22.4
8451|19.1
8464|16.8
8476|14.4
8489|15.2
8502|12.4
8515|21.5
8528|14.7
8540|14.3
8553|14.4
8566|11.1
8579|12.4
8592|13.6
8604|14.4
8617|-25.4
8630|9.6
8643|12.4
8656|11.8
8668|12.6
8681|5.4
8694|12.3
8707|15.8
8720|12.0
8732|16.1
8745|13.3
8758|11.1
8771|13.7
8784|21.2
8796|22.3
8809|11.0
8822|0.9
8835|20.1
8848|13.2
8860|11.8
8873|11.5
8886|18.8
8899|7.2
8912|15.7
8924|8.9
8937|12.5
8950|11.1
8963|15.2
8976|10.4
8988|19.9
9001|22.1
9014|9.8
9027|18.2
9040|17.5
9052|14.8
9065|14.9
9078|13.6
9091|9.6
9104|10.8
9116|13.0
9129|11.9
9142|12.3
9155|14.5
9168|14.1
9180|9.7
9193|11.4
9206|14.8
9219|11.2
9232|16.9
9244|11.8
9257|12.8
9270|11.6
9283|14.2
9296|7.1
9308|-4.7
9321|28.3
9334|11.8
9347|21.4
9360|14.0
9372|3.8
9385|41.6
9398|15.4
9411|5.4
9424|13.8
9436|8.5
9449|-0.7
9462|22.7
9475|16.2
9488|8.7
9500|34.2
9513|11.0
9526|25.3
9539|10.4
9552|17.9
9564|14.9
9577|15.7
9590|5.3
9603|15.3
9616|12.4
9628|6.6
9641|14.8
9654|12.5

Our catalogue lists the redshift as 0.121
